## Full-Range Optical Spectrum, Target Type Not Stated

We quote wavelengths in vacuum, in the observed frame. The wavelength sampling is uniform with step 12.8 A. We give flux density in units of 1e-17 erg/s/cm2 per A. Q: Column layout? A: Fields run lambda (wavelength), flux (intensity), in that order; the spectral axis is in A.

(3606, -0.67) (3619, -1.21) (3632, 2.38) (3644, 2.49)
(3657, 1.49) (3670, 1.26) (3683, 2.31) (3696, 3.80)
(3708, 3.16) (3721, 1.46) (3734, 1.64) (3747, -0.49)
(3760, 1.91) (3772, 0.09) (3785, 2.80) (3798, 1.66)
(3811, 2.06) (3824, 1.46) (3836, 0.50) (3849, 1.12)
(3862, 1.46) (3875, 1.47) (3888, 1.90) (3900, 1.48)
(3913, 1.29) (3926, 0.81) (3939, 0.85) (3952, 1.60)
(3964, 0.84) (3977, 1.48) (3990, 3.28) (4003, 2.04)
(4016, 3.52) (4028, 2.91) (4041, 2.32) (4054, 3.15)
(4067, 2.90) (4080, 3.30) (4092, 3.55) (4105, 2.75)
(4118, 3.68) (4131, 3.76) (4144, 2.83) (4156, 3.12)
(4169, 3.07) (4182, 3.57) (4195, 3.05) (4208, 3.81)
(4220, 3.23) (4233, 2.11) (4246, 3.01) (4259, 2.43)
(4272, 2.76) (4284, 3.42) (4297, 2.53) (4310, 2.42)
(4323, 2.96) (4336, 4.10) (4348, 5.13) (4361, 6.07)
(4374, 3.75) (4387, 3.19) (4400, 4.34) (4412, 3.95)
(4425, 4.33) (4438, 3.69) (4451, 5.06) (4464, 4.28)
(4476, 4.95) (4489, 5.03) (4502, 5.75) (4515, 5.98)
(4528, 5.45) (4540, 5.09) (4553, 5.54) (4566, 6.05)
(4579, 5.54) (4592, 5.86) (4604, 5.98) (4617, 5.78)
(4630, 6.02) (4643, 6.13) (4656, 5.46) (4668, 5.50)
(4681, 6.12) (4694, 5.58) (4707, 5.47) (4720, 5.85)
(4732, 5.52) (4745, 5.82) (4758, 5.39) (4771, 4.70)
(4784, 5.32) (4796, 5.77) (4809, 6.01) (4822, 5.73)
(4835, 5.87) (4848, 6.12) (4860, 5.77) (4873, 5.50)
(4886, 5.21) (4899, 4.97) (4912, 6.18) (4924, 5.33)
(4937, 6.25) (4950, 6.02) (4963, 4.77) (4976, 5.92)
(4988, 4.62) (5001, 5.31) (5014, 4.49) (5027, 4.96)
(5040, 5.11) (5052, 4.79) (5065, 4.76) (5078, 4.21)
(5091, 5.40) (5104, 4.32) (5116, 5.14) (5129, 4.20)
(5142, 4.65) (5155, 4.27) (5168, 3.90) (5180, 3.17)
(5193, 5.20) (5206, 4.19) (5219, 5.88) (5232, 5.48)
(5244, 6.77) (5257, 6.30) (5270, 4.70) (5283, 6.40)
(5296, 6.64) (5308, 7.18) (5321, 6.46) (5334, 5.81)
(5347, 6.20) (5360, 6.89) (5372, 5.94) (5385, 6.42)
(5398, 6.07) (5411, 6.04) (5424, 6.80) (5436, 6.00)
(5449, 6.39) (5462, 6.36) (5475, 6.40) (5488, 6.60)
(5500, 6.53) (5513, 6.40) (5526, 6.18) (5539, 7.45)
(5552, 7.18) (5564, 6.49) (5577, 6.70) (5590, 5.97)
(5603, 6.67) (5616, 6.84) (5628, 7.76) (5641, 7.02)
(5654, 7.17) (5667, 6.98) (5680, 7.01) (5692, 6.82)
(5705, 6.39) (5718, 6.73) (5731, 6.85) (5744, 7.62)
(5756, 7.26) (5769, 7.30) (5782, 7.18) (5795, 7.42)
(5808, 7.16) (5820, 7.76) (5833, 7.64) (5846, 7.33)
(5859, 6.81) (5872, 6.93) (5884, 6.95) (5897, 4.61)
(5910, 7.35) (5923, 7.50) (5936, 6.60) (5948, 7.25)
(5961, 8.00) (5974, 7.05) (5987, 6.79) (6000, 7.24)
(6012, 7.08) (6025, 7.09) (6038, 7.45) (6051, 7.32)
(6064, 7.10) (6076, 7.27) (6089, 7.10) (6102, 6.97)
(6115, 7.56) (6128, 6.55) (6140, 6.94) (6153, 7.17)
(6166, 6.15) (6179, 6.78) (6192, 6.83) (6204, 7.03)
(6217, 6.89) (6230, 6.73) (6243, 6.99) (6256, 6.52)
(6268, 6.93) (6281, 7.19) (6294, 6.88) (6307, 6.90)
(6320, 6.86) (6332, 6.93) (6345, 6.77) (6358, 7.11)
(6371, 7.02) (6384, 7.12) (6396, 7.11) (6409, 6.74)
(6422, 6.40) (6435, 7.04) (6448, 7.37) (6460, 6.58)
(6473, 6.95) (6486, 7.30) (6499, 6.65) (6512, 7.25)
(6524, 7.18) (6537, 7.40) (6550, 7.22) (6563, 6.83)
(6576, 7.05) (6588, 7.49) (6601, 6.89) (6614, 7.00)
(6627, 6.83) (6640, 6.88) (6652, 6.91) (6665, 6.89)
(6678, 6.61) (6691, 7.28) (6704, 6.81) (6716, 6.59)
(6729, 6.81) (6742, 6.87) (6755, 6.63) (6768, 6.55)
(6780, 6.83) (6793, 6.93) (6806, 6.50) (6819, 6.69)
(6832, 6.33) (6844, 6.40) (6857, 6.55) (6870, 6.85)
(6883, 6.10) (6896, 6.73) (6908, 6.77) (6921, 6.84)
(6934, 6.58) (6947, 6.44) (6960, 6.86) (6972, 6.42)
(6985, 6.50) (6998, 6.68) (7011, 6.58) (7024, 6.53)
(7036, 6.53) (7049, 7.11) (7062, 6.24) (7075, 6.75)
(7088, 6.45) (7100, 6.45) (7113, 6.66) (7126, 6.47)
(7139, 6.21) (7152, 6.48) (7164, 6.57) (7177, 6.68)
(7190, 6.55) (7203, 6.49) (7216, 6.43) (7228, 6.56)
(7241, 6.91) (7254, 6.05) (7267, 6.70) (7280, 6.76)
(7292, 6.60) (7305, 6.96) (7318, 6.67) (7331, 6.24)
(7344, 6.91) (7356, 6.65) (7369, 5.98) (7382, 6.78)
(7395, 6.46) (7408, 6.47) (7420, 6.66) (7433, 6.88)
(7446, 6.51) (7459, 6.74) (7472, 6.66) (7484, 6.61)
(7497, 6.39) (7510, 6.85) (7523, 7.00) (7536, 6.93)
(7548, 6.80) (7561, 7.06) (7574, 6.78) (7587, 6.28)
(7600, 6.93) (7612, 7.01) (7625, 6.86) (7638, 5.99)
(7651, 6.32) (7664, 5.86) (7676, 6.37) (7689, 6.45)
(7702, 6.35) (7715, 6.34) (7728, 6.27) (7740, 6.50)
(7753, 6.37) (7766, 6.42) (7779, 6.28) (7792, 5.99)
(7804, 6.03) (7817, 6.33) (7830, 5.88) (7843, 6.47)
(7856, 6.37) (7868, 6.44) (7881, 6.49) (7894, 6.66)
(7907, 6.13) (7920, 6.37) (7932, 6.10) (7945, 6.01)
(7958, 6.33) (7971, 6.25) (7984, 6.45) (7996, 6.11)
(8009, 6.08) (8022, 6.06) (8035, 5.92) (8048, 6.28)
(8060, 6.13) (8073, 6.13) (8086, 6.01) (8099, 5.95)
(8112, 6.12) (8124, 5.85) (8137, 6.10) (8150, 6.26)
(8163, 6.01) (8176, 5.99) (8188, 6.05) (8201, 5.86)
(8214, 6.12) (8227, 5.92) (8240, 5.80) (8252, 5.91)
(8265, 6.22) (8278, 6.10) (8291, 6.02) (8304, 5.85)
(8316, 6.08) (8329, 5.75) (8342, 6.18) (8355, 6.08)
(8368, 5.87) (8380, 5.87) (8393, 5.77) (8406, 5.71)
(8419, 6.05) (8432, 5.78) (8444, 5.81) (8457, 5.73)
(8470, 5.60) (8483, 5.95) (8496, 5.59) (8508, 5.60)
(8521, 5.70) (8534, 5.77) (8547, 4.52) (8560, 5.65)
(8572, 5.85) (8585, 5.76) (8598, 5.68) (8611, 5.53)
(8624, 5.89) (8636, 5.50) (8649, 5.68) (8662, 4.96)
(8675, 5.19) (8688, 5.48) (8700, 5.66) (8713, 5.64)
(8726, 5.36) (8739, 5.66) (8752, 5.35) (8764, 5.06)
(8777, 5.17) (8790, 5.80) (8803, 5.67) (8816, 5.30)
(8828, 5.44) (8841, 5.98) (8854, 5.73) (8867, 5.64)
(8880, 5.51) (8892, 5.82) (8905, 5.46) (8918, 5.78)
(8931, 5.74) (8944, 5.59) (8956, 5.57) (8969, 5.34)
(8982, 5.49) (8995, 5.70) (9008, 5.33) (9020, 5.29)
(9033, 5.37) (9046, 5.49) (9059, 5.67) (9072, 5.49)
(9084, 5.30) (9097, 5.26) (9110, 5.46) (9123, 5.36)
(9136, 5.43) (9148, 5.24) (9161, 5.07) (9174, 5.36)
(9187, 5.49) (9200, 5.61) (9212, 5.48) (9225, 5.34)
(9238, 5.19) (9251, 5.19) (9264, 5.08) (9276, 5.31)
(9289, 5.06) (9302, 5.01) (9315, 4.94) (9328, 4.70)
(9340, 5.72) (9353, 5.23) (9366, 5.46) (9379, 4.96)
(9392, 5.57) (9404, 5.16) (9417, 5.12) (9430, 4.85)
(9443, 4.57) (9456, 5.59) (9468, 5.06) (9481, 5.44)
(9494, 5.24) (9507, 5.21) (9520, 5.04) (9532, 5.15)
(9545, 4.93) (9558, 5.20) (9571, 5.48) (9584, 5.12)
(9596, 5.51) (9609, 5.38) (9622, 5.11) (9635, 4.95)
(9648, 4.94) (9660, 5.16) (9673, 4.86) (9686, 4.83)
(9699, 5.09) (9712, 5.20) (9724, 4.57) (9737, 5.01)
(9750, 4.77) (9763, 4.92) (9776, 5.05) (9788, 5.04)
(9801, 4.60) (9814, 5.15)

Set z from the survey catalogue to 0.00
